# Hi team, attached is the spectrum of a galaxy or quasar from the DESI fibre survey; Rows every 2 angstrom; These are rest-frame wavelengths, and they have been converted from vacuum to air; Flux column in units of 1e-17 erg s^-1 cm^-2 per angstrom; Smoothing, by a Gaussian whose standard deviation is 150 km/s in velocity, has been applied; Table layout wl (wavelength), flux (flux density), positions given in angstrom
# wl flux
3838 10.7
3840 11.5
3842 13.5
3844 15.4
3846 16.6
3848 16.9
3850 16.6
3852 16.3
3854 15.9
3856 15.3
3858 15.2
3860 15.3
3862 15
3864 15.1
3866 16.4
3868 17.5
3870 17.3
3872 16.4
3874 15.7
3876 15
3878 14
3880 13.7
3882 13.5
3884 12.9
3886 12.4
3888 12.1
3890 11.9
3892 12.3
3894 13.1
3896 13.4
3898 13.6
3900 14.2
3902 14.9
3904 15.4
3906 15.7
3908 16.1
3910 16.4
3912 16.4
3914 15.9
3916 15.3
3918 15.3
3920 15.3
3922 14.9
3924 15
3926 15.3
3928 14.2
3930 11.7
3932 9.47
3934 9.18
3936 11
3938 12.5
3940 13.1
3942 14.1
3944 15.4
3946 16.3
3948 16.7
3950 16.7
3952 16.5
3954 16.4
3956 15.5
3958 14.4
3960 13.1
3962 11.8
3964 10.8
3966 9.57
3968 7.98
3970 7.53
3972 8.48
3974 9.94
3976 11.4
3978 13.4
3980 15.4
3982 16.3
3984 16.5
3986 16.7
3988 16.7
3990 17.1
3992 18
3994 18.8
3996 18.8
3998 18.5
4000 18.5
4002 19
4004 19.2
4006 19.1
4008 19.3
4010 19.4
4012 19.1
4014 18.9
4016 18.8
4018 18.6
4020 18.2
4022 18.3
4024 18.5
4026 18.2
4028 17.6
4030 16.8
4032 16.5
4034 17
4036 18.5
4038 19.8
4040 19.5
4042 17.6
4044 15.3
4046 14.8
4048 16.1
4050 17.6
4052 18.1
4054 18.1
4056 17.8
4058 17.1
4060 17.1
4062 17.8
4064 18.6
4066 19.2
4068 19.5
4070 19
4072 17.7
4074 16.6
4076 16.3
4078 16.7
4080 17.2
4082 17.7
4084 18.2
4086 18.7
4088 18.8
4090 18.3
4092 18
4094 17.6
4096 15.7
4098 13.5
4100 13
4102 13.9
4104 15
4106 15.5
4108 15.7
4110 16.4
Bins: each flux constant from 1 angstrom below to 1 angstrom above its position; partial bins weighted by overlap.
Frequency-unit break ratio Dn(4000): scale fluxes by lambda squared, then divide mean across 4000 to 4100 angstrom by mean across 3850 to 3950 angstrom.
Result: 1.3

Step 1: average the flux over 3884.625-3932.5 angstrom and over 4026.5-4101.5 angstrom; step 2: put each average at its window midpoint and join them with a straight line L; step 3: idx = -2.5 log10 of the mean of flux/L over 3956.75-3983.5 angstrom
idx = 0.31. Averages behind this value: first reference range 14.2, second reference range 17.4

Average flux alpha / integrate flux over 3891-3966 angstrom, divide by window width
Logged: 14.2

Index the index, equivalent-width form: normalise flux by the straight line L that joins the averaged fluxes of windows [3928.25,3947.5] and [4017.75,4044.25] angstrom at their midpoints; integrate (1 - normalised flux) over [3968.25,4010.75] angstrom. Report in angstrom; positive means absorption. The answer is -0.6 angstrom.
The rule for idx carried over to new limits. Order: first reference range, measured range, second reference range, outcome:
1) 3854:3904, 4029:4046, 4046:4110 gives -0.06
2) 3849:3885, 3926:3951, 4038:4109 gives 0.19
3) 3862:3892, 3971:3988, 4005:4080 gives 0.21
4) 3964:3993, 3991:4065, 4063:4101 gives -0.20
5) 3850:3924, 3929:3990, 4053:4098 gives 0.21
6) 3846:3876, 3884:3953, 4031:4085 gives 0.17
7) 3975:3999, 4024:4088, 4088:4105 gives -0.10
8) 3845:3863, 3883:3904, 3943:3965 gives 0.17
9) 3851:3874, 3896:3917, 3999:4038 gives 0.09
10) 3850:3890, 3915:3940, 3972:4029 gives 0.20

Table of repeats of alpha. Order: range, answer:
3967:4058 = 16.8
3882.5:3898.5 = 12.7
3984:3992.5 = 17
